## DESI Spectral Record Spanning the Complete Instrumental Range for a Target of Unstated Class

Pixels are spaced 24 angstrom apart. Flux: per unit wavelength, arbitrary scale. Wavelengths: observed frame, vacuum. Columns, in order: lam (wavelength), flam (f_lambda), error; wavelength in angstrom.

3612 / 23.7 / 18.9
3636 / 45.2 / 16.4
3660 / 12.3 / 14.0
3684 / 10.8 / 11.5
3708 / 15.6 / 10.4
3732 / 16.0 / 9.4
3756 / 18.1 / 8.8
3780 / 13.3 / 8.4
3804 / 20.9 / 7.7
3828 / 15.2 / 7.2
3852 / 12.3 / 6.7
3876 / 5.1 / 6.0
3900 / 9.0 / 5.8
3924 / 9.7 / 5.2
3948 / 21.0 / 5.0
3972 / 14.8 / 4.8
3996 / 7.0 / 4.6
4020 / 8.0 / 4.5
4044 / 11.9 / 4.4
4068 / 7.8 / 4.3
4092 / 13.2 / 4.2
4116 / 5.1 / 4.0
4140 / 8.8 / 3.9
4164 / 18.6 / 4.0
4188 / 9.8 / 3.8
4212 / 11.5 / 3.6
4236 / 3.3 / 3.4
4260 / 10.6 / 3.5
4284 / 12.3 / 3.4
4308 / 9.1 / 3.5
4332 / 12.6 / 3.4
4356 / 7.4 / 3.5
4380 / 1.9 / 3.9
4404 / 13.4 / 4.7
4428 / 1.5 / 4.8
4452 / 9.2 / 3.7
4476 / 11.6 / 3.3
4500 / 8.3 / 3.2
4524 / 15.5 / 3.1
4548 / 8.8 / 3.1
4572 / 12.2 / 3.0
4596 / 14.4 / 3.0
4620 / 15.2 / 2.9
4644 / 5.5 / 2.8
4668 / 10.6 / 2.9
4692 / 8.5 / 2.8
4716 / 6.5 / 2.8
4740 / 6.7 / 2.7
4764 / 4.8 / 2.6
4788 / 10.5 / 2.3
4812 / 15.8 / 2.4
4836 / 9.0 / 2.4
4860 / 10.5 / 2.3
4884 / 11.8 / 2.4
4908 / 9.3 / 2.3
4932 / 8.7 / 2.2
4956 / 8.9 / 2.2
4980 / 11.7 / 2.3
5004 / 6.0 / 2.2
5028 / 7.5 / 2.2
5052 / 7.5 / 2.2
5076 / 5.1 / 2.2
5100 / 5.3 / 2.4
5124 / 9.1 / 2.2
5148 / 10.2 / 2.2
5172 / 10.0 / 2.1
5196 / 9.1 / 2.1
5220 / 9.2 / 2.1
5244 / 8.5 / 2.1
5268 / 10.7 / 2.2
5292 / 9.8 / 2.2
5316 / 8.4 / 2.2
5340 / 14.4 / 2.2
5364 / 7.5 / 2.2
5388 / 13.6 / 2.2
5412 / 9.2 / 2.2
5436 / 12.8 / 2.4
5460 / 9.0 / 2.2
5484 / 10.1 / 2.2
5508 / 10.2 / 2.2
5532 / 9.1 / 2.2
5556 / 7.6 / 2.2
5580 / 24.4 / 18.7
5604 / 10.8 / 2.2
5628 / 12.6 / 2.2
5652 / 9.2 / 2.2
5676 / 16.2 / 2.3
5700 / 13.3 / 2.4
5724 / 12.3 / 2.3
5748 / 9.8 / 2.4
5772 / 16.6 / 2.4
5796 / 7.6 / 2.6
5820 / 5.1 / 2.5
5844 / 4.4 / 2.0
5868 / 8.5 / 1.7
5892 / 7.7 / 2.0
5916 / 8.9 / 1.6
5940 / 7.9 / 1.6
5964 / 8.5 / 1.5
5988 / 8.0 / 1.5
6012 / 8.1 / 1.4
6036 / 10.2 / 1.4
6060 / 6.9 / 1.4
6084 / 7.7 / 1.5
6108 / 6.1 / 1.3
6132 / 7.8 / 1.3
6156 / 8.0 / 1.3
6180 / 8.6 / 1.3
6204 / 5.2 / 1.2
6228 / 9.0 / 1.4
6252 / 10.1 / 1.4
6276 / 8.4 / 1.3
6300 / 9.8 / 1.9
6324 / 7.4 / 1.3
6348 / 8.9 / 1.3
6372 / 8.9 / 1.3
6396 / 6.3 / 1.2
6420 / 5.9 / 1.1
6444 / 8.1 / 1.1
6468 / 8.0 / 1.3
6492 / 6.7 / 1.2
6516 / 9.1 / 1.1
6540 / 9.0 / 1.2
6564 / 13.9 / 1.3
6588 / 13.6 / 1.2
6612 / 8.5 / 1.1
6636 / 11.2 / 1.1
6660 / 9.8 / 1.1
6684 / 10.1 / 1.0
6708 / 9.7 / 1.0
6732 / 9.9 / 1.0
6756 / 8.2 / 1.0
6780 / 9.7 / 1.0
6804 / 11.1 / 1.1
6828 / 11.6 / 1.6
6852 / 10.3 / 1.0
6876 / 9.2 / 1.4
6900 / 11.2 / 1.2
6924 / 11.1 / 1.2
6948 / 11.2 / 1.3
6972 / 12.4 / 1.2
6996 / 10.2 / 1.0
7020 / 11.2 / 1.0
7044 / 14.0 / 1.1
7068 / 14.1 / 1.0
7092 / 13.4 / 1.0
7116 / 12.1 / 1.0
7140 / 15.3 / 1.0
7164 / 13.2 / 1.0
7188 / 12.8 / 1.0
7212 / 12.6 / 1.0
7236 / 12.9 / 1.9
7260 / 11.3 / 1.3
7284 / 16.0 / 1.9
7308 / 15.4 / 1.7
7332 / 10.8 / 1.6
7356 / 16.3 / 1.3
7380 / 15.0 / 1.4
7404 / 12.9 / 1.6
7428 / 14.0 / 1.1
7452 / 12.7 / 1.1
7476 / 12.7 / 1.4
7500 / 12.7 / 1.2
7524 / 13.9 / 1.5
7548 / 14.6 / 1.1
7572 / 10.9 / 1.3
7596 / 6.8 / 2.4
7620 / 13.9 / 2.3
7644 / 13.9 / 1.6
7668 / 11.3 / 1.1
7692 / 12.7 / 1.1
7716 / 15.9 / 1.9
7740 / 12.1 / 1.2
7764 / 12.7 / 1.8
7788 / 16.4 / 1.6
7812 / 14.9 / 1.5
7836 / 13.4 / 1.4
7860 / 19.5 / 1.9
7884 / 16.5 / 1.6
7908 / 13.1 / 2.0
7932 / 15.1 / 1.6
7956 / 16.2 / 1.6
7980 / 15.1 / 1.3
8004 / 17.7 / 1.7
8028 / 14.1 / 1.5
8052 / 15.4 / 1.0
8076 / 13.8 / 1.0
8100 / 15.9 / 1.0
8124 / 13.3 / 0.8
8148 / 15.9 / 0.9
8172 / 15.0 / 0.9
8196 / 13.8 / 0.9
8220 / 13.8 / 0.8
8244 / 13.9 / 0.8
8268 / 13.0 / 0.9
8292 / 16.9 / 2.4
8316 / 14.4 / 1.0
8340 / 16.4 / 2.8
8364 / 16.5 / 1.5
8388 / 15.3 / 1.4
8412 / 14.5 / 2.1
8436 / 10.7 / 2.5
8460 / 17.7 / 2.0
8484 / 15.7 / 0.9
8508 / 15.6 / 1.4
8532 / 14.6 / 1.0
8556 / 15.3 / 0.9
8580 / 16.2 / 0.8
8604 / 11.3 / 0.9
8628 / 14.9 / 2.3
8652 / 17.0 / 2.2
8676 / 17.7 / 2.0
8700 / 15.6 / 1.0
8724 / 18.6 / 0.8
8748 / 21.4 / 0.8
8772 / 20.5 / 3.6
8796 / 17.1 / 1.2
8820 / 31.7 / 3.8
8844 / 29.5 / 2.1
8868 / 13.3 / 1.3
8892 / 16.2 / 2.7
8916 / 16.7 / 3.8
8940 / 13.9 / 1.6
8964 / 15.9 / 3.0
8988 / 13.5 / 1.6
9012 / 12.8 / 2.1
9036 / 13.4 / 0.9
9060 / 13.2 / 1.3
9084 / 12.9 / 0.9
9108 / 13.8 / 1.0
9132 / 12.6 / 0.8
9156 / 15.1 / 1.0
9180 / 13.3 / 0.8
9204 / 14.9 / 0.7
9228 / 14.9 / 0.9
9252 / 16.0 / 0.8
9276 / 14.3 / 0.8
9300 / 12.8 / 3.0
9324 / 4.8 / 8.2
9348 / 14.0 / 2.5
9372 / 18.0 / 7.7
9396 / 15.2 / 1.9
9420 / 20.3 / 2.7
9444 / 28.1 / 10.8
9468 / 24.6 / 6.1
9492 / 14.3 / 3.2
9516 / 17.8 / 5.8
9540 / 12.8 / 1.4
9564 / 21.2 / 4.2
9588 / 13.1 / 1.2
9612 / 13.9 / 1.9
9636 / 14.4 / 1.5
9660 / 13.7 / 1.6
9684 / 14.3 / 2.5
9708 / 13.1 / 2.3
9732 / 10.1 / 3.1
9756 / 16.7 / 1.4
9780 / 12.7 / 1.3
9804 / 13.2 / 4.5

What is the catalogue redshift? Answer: 0.76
